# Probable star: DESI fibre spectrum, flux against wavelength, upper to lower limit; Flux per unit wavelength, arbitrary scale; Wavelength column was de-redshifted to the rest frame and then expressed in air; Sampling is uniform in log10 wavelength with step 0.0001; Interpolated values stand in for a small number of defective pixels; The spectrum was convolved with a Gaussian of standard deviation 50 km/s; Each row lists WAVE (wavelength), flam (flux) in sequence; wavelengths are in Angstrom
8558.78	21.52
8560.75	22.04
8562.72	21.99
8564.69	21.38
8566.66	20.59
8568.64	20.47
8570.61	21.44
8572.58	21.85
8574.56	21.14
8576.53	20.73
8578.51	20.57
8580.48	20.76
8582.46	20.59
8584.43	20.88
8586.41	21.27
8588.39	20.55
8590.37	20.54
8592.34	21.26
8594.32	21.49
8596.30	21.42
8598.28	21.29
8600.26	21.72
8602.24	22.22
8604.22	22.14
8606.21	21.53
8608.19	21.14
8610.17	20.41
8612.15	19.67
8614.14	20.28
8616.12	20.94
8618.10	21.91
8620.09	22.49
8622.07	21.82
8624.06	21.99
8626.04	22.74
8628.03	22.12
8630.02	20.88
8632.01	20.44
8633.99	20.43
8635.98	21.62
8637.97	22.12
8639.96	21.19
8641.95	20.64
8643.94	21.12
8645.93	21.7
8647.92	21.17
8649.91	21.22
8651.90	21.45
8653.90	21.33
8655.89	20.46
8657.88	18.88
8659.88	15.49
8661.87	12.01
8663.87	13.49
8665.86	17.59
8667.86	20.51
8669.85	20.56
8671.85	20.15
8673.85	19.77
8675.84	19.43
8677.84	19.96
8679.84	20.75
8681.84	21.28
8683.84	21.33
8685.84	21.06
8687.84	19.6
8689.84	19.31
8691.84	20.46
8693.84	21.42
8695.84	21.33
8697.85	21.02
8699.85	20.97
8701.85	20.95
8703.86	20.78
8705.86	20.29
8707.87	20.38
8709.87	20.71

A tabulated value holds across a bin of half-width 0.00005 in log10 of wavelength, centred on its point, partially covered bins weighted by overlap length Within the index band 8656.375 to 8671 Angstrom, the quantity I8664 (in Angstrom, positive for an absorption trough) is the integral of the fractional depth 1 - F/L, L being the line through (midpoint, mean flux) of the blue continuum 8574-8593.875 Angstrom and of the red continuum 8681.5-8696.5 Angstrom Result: 2.6 Angstrom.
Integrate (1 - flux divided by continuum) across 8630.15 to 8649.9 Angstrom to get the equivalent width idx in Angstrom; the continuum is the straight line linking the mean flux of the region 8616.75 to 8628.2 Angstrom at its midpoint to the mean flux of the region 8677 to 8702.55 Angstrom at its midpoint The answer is 0.57 Angstrom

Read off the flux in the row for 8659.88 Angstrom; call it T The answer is 15.49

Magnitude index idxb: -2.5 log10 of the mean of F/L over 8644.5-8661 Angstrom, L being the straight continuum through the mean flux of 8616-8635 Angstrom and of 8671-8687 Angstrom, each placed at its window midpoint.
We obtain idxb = 0.05 mag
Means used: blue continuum 21.6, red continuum 20.5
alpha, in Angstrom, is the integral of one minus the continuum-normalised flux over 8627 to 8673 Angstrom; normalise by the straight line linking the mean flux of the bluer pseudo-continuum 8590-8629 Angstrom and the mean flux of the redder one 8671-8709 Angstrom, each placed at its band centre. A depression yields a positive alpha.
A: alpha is 2.55 Angstrom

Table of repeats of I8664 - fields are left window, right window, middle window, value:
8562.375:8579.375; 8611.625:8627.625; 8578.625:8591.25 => 0.3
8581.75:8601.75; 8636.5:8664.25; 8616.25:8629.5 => -1.1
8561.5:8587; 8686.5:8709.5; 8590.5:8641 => -1.2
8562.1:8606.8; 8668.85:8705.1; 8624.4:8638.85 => -0.4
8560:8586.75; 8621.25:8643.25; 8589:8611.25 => -0.1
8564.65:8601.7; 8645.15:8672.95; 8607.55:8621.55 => -0.6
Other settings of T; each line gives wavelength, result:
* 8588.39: 20.55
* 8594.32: 21.49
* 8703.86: 20.78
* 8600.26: 21.72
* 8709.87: 20.71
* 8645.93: 21.7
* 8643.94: 21.12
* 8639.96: 21.19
